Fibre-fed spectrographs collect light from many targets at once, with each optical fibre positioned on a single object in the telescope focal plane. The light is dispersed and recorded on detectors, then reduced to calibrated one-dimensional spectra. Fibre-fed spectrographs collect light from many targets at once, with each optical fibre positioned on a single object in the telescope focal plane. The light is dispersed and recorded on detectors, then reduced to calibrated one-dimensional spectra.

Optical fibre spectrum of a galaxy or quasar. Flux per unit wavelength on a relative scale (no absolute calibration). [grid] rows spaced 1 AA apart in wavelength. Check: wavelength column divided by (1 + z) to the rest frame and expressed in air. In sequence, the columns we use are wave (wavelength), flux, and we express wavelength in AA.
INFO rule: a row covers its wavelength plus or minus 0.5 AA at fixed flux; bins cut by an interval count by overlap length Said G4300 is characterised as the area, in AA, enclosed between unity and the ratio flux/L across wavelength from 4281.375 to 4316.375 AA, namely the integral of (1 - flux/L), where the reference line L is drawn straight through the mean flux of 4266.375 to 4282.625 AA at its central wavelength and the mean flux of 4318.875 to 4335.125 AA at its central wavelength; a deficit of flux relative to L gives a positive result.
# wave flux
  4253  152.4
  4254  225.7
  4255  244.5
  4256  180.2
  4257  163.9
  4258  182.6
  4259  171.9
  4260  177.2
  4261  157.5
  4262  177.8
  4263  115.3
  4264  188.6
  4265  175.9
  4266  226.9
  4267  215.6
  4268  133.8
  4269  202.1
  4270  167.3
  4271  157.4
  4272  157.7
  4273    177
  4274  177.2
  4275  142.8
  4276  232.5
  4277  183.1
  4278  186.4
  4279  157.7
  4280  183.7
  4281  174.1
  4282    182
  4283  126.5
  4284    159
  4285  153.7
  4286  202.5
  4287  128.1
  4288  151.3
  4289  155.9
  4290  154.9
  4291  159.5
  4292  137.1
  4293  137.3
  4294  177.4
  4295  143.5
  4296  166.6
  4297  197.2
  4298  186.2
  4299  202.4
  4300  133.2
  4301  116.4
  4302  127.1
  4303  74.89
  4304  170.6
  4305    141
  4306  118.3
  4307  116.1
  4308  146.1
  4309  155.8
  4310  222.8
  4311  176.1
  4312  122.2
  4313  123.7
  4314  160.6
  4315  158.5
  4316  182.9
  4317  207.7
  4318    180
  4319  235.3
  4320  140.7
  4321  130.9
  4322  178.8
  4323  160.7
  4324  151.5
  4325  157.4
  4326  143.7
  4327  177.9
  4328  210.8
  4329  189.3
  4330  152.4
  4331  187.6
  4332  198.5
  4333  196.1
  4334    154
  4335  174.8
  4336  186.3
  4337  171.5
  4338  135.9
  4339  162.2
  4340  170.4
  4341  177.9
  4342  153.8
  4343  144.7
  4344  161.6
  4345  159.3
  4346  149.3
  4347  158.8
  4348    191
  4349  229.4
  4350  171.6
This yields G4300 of 4.23 AA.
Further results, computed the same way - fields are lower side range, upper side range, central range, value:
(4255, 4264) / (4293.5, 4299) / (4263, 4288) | 0.1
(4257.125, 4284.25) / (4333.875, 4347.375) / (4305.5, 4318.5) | 0.6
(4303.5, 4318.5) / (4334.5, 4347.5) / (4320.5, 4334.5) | -0.9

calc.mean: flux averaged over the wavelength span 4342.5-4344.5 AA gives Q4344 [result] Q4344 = 153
